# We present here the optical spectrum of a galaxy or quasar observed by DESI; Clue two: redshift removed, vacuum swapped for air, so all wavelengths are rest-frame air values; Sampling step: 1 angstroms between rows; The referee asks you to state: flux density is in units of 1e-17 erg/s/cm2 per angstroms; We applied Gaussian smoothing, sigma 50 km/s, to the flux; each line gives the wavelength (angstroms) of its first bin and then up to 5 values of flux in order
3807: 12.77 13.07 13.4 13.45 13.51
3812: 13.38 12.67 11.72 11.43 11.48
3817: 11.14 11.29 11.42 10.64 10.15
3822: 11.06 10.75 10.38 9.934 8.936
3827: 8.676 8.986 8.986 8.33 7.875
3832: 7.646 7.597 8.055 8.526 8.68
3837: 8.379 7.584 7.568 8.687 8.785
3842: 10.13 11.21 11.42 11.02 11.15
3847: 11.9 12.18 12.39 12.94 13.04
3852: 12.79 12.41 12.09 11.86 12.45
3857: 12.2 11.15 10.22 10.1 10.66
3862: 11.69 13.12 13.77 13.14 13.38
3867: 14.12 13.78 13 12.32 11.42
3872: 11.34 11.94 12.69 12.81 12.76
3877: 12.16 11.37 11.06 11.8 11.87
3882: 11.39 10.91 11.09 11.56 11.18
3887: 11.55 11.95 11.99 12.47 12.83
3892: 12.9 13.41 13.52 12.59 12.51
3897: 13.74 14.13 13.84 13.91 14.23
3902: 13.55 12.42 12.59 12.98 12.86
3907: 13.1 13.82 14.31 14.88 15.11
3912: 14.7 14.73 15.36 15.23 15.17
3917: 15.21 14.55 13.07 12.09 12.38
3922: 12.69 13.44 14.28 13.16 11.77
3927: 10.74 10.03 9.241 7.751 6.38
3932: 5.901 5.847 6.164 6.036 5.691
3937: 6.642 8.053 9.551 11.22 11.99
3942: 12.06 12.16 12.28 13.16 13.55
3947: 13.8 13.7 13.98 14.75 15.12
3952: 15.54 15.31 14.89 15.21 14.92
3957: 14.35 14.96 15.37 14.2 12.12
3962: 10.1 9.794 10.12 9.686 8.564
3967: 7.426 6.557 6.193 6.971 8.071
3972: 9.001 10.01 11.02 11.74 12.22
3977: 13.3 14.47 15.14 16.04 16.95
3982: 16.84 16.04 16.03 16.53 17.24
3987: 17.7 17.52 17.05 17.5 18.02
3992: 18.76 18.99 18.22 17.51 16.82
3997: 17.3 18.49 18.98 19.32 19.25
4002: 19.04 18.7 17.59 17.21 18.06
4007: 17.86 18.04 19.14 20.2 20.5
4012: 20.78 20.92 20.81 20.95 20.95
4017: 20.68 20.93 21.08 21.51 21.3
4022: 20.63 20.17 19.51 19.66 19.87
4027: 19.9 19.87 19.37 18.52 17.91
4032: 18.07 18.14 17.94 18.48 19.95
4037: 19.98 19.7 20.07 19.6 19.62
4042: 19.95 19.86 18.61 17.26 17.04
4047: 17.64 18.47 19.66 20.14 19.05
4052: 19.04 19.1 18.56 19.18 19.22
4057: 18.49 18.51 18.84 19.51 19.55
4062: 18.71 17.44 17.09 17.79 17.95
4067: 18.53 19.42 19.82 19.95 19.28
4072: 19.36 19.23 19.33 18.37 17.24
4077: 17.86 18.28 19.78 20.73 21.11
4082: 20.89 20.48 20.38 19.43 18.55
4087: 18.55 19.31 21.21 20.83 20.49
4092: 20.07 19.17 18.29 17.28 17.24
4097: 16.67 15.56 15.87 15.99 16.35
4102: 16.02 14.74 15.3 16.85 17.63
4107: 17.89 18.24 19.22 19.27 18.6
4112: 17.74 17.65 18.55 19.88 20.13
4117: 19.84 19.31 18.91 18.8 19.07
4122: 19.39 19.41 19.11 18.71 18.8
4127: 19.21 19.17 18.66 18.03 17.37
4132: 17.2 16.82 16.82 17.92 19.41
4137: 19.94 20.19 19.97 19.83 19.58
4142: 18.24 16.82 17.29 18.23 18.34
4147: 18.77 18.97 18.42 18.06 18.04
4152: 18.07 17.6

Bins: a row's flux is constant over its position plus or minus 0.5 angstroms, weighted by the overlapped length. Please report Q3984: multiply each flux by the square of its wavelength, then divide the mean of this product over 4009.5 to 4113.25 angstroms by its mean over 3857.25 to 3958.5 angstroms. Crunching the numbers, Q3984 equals 1.66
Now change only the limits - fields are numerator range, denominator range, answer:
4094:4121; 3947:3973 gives 1.61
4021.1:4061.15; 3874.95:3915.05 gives 1.59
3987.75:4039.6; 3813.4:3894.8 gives 1.86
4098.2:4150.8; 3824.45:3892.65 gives 1.87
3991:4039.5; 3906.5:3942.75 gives 1.77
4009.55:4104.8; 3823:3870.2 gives 1.97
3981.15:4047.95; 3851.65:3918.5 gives 1.58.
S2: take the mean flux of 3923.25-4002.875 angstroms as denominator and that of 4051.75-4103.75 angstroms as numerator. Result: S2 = 1.43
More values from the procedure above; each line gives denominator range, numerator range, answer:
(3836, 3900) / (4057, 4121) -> 1.57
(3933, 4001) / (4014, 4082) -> 1.44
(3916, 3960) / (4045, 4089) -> 1.60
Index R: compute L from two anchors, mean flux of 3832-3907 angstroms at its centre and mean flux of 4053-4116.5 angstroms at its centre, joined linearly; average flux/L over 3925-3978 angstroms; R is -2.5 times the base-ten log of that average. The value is 0.30 mag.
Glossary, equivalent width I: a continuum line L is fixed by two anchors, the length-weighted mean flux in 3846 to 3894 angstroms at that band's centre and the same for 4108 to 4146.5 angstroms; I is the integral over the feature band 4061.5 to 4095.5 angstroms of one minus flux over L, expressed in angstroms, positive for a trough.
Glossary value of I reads -3.3 angstroms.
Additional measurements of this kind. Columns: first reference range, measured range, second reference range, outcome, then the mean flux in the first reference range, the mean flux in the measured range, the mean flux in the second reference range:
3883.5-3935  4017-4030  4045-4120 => -3.0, 12.4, 20.3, 18.6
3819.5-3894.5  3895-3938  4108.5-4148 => 2.4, 11.1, 12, 18.7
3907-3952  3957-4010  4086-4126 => -3.4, 11.9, 14.8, 18.3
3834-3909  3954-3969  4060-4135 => 3.0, 11.9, 11.6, 18.5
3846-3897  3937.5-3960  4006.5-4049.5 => 3.4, 12.2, 13.5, 19.6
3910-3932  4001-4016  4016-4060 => -1.4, 12.6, 19.3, 19.3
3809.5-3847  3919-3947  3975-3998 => 8.0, 10.1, 10.3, 16.6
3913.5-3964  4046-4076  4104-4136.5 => -4.5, 12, 18.8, 18.5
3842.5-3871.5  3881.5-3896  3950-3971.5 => -0.1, 12.2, 12.1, 11.8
